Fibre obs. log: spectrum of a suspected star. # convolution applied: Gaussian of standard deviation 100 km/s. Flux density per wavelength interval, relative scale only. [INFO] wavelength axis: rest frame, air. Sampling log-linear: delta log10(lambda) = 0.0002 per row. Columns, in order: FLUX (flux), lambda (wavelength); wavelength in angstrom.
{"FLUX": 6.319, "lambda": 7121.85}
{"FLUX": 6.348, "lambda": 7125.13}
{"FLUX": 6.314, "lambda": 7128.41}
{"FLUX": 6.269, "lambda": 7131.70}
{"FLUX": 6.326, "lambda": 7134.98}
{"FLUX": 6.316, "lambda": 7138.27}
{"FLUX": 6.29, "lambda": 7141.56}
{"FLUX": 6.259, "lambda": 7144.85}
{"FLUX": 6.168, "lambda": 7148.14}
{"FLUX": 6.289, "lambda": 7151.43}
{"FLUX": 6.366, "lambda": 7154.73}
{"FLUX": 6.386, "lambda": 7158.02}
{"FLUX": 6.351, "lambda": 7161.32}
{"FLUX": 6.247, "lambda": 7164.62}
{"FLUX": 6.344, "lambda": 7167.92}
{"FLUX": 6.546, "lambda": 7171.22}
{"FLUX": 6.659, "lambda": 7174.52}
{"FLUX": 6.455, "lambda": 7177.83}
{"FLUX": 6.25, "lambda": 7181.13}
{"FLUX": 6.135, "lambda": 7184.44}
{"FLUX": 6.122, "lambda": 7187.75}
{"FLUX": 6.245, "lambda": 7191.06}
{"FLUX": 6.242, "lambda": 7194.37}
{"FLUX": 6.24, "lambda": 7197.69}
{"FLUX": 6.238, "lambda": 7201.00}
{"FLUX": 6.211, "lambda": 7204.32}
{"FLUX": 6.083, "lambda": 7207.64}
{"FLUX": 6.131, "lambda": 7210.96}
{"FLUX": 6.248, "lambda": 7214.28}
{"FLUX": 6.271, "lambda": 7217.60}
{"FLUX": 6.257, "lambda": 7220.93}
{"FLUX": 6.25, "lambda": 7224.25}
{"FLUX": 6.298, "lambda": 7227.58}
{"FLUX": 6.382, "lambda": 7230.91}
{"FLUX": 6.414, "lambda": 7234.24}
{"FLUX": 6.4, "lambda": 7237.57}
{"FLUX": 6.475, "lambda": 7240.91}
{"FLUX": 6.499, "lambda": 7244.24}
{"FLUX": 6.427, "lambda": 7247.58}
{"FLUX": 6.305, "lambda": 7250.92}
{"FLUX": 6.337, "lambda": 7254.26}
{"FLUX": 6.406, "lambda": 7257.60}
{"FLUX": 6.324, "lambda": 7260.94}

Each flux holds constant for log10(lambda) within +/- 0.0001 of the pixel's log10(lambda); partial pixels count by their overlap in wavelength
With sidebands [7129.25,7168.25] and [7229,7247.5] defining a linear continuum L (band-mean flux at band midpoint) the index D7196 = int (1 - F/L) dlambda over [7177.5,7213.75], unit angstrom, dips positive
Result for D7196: 0.9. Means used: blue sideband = 6.3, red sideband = 6.43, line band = 6.21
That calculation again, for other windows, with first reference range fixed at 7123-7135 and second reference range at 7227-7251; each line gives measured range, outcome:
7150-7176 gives -0.22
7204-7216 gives 0.41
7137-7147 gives 0.07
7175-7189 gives 0.18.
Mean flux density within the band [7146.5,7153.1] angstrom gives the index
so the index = 6.23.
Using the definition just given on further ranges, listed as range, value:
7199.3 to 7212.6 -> 6.17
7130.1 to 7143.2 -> 6.3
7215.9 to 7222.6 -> 6.27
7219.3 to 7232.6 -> 6.3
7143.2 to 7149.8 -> 6.22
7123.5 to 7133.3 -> 6.31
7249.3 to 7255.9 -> 6.32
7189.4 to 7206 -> 6.23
